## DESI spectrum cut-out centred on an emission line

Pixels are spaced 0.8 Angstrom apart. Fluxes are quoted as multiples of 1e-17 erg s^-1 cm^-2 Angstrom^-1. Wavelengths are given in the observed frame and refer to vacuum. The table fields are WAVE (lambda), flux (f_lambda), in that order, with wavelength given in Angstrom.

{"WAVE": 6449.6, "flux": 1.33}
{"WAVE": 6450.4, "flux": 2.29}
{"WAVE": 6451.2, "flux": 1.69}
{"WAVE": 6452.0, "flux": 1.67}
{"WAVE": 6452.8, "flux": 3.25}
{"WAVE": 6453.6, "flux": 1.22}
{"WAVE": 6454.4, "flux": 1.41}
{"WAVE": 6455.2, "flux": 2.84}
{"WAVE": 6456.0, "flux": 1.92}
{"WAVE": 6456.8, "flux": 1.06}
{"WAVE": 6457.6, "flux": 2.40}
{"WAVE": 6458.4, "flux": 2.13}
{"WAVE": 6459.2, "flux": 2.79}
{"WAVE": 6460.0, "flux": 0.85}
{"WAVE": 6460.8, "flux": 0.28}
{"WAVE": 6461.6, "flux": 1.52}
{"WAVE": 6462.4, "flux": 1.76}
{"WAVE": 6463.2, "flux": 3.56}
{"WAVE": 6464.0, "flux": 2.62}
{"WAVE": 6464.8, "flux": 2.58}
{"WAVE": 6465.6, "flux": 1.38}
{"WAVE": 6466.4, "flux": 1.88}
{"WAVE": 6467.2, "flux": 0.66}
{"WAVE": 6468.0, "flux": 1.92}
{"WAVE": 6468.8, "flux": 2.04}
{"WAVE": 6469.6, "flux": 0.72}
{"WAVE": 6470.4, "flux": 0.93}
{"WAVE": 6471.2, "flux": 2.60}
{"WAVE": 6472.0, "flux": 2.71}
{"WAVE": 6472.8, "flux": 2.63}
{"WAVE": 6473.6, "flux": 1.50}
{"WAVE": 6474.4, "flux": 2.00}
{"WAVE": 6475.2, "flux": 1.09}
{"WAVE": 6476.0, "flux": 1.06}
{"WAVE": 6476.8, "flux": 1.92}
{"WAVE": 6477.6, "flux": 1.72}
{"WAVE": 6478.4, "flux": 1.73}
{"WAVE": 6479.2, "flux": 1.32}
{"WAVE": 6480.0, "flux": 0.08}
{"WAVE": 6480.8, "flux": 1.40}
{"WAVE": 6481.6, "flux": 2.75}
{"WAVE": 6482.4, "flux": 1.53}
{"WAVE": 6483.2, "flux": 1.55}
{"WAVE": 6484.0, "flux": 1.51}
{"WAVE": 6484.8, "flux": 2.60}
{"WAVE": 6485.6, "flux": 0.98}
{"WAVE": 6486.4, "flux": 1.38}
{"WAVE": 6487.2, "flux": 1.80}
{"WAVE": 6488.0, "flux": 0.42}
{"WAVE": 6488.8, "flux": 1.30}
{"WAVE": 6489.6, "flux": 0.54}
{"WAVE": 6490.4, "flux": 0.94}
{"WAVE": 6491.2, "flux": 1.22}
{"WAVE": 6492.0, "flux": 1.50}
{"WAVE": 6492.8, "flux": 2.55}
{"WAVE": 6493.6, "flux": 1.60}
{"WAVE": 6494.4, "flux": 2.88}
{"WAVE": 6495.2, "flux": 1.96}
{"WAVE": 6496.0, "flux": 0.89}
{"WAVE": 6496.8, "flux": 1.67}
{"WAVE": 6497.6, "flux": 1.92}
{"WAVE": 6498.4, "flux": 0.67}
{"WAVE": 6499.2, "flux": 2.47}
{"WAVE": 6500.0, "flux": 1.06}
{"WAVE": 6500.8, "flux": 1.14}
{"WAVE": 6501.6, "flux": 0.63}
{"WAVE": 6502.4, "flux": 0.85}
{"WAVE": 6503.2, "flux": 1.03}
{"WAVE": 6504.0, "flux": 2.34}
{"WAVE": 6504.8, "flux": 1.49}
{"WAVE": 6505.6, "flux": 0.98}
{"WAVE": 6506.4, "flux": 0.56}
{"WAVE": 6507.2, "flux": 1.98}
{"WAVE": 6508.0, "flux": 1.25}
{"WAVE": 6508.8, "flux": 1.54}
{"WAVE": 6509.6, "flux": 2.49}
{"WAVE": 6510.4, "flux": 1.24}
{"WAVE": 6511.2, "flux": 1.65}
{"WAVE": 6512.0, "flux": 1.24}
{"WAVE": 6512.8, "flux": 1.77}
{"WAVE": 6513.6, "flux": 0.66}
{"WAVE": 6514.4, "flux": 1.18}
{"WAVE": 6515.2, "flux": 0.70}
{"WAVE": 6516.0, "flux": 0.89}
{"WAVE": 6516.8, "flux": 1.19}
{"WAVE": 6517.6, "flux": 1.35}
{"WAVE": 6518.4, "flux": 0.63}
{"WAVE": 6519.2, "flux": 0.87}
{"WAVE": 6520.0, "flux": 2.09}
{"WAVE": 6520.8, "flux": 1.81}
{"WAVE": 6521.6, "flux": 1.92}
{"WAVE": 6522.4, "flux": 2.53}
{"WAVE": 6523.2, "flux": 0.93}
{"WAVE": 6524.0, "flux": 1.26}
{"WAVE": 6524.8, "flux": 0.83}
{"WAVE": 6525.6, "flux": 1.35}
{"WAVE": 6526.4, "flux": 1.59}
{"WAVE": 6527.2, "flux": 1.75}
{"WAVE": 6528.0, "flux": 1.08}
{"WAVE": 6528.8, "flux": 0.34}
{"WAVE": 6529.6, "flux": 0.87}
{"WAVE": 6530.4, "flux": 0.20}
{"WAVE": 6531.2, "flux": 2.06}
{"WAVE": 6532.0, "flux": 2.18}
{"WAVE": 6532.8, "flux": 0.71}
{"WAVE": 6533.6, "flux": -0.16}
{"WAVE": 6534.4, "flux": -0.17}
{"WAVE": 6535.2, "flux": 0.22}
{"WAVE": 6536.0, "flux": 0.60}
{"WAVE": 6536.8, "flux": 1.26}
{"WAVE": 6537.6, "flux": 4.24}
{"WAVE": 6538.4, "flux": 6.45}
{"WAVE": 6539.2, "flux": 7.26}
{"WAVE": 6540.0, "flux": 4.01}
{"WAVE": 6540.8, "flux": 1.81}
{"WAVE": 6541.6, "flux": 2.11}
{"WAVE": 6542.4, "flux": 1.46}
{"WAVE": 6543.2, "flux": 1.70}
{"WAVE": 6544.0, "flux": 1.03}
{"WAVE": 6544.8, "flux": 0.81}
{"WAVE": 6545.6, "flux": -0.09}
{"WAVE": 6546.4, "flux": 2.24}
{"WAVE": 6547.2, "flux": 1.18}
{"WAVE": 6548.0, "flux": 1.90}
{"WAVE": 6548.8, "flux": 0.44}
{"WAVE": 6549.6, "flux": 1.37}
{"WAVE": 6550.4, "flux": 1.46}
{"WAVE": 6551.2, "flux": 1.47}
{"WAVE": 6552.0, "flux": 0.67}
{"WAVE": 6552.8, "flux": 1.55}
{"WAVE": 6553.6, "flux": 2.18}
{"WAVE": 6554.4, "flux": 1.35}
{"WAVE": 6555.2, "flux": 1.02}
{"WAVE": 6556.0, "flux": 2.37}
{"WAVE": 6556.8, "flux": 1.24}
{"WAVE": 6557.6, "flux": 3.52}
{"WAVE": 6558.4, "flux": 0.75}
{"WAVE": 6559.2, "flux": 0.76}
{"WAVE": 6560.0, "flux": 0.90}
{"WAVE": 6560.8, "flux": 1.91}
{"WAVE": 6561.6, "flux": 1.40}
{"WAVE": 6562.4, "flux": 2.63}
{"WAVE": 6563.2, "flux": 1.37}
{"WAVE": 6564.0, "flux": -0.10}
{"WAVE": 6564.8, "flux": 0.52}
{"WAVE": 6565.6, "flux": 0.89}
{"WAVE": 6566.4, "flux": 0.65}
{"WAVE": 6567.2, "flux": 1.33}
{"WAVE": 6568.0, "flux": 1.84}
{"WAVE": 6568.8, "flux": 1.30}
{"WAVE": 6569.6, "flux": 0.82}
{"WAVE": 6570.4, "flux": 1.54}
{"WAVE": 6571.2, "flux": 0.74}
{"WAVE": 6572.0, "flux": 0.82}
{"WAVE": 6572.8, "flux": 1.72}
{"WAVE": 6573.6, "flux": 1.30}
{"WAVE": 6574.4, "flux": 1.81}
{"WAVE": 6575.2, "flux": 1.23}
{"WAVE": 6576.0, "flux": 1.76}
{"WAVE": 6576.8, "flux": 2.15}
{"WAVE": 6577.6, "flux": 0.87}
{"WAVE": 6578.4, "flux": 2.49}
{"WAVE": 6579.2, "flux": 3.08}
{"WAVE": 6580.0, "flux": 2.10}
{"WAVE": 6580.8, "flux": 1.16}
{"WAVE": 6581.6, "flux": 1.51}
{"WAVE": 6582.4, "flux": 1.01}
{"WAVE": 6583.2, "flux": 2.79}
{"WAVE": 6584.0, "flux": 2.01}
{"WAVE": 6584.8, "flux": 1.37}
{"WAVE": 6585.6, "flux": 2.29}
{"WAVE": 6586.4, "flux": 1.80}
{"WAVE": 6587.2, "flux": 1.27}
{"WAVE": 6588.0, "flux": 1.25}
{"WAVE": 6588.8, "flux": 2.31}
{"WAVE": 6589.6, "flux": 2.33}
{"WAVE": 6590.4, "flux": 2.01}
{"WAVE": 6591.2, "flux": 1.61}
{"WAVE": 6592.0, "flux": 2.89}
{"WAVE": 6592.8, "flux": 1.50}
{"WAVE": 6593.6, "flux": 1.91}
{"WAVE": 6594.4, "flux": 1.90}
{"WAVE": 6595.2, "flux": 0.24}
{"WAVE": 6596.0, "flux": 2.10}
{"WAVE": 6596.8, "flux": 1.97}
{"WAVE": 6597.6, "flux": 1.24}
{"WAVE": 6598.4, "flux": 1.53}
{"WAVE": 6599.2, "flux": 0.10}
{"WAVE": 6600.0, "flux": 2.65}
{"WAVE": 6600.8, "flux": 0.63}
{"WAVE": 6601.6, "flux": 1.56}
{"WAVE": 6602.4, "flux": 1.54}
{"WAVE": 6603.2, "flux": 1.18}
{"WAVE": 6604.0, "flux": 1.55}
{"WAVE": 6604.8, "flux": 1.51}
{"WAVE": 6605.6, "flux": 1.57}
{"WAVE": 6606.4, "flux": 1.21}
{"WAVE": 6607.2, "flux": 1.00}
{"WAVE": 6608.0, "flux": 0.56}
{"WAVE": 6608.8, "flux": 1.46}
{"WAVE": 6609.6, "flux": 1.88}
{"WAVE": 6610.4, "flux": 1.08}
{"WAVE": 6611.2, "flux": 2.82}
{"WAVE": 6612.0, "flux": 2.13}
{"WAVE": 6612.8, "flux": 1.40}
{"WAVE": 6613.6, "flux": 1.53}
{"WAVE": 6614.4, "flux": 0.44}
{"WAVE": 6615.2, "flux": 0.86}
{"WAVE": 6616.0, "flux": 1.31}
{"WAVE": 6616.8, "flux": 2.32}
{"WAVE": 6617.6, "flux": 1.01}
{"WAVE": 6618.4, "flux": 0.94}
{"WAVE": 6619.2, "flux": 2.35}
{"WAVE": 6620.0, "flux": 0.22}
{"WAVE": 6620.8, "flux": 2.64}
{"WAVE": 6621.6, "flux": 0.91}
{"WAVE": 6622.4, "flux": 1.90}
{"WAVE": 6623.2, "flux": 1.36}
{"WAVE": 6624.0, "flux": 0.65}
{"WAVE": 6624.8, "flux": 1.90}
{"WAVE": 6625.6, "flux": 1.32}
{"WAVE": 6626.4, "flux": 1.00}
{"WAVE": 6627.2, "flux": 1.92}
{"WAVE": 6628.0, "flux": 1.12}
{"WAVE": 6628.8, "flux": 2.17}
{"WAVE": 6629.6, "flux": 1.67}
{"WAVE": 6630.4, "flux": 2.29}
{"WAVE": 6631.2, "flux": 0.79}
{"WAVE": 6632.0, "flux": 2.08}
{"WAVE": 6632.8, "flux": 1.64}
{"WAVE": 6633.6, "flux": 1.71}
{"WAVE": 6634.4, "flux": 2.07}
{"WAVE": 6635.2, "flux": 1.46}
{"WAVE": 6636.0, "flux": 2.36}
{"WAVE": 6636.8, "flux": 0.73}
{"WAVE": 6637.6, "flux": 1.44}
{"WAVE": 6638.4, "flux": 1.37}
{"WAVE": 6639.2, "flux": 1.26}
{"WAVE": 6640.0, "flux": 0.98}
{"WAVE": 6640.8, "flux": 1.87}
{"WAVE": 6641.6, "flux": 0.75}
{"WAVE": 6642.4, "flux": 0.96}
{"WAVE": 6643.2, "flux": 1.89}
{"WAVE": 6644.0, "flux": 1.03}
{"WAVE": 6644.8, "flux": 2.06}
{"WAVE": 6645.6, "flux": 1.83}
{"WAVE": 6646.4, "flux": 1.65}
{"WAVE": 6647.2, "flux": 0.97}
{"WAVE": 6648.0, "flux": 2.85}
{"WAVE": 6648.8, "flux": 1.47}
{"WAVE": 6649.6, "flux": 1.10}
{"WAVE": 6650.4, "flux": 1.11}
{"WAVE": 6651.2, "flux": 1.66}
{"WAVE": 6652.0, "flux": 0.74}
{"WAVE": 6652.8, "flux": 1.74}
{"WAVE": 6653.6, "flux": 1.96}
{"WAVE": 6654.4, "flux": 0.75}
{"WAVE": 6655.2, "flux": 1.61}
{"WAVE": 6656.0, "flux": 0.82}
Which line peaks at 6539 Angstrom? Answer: H-beta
